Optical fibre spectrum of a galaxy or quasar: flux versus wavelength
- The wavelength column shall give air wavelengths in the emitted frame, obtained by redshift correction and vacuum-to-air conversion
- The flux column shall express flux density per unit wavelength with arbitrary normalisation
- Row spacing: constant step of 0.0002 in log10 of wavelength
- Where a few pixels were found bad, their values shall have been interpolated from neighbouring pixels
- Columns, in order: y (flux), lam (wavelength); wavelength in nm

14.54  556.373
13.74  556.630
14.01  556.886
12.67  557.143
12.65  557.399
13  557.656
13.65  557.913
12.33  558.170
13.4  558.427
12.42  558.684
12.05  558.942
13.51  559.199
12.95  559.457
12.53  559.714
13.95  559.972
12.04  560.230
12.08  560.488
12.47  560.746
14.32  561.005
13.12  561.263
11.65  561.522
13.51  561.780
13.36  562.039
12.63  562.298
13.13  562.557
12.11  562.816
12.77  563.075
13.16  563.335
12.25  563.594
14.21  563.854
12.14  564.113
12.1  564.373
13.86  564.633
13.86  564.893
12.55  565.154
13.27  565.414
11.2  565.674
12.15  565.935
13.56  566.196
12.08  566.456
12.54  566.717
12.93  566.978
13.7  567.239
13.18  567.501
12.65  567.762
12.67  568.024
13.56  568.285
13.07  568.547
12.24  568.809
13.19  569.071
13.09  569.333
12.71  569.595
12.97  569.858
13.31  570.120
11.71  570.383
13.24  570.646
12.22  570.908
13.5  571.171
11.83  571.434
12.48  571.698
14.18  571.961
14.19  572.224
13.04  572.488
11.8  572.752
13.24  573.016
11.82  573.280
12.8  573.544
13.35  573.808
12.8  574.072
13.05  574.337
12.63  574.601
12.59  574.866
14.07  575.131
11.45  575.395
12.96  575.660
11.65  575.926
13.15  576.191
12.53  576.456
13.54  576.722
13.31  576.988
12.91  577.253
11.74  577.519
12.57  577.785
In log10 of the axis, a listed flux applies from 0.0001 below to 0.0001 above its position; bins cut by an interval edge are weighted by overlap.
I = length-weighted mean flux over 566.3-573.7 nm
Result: 12.9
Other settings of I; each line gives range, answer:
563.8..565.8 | 12.9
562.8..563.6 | 12.7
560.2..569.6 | 12.9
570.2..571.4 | 12.6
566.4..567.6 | 12.9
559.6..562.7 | 12.9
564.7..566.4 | 12.8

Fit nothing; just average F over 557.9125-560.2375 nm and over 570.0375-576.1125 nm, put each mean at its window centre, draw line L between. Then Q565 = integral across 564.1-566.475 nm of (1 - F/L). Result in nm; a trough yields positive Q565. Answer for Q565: 0.02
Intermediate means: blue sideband 12.9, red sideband 12.8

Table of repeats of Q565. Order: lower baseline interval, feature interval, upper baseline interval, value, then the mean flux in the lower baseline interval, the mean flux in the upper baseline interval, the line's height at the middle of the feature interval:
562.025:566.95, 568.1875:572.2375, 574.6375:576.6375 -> -0.07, 12.8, 12.6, 12.7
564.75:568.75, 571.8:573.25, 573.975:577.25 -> -0.04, 12.9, 12.8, 12.8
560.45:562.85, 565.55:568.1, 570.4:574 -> 0.04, 12.9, 12.9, 12.9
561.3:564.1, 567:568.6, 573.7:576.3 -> -0.04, 12.9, 12.8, 12.8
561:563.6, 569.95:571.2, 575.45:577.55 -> 0.00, 12.9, 12.7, 12.8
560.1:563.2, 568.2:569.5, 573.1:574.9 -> -0.03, 12.8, 12.7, 12.8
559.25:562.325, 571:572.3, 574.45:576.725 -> -0.04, 12.9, 12.7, 12.7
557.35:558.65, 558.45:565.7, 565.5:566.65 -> -0.13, 13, 12.3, 12.6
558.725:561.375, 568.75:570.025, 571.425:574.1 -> 0.00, 12.9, 12.9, 12.9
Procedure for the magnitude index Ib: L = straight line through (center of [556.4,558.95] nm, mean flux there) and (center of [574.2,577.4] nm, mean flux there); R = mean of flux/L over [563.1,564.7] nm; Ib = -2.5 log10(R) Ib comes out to 0.01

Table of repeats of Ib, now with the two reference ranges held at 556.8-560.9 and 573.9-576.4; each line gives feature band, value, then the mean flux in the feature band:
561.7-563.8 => -0.01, 12.9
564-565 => -0.02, 13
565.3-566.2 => 0.04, 12.4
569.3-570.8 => 0.00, 12.8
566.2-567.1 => 0.01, 12.7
